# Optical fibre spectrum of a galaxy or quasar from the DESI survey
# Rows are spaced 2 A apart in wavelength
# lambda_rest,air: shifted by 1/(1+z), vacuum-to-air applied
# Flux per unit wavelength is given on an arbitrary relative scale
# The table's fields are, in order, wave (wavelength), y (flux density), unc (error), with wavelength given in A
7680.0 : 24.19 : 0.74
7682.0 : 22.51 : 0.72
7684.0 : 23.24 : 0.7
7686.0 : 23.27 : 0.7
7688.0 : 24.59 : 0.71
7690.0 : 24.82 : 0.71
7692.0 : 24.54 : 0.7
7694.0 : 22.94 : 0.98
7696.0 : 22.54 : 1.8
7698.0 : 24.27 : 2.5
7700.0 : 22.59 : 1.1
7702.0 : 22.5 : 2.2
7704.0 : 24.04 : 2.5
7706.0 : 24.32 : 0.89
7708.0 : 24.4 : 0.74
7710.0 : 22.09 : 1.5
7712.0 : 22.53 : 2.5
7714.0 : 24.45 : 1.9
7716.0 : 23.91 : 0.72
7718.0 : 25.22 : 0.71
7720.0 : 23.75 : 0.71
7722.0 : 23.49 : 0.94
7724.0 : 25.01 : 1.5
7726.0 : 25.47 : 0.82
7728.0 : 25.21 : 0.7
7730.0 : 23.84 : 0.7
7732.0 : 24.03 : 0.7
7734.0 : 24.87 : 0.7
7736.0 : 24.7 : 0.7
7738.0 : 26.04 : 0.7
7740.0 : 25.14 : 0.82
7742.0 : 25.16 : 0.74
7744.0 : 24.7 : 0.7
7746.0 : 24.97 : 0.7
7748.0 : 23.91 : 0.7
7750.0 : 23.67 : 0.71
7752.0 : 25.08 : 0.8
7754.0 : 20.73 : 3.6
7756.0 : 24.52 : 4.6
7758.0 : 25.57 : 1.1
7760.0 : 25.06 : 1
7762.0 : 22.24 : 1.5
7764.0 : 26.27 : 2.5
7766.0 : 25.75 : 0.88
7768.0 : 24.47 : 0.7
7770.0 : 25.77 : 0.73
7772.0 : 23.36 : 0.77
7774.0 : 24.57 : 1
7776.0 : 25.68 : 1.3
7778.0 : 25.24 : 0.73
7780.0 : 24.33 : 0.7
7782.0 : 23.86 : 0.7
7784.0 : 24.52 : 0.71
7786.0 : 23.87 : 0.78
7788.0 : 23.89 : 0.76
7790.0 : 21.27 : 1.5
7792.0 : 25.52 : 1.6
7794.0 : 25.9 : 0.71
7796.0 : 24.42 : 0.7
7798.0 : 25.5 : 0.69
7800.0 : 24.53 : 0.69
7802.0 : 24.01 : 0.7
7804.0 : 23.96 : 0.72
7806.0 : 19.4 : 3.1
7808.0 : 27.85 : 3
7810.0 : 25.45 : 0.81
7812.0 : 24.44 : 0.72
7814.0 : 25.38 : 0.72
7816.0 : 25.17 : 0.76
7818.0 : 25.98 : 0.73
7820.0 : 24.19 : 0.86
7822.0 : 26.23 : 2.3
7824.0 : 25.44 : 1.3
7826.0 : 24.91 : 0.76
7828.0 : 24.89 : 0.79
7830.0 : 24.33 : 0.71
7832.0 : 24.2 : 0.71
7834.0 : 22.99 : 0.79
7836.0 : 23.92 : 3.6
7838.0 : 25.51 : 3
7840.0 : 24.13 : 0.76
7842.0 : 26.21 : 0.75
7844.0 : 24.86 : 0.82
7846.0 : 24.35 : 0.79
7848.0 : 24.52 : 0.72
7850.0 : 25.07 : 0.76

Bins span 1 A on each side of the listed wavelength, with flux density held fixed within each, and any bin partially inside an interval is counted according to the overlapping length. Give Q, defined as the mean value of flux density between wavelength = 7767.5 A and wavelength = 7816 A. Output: 24.5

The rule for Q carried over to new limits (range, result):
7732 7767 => 24.6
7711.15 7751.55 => 24.5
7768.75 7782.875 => 24.7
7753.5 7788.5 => 24.5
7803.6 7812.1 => 24.2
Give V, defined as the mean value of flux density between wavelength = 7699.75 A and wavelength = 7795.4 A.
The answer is 24.3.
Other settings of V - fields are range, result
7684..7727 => 23.8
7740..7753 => 24.6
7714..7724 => 24.2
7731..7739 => 24.9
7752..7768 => 24.4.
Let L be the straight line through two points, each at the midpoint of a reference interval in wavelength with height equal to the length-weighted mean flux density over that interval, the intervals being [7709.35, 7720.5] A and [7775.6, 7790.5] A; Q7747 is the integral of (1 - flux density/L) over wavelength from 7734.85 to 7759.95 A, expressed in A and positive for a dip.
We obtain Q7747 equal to -0.7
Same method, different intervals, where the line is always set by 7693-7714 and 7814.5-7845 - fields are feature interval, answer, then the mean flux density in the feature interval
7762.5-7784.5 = -0.6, 24.8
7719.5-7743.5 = -1.1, 24.7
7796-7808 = 0.3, 23.9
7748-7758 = 0.1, 23.7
